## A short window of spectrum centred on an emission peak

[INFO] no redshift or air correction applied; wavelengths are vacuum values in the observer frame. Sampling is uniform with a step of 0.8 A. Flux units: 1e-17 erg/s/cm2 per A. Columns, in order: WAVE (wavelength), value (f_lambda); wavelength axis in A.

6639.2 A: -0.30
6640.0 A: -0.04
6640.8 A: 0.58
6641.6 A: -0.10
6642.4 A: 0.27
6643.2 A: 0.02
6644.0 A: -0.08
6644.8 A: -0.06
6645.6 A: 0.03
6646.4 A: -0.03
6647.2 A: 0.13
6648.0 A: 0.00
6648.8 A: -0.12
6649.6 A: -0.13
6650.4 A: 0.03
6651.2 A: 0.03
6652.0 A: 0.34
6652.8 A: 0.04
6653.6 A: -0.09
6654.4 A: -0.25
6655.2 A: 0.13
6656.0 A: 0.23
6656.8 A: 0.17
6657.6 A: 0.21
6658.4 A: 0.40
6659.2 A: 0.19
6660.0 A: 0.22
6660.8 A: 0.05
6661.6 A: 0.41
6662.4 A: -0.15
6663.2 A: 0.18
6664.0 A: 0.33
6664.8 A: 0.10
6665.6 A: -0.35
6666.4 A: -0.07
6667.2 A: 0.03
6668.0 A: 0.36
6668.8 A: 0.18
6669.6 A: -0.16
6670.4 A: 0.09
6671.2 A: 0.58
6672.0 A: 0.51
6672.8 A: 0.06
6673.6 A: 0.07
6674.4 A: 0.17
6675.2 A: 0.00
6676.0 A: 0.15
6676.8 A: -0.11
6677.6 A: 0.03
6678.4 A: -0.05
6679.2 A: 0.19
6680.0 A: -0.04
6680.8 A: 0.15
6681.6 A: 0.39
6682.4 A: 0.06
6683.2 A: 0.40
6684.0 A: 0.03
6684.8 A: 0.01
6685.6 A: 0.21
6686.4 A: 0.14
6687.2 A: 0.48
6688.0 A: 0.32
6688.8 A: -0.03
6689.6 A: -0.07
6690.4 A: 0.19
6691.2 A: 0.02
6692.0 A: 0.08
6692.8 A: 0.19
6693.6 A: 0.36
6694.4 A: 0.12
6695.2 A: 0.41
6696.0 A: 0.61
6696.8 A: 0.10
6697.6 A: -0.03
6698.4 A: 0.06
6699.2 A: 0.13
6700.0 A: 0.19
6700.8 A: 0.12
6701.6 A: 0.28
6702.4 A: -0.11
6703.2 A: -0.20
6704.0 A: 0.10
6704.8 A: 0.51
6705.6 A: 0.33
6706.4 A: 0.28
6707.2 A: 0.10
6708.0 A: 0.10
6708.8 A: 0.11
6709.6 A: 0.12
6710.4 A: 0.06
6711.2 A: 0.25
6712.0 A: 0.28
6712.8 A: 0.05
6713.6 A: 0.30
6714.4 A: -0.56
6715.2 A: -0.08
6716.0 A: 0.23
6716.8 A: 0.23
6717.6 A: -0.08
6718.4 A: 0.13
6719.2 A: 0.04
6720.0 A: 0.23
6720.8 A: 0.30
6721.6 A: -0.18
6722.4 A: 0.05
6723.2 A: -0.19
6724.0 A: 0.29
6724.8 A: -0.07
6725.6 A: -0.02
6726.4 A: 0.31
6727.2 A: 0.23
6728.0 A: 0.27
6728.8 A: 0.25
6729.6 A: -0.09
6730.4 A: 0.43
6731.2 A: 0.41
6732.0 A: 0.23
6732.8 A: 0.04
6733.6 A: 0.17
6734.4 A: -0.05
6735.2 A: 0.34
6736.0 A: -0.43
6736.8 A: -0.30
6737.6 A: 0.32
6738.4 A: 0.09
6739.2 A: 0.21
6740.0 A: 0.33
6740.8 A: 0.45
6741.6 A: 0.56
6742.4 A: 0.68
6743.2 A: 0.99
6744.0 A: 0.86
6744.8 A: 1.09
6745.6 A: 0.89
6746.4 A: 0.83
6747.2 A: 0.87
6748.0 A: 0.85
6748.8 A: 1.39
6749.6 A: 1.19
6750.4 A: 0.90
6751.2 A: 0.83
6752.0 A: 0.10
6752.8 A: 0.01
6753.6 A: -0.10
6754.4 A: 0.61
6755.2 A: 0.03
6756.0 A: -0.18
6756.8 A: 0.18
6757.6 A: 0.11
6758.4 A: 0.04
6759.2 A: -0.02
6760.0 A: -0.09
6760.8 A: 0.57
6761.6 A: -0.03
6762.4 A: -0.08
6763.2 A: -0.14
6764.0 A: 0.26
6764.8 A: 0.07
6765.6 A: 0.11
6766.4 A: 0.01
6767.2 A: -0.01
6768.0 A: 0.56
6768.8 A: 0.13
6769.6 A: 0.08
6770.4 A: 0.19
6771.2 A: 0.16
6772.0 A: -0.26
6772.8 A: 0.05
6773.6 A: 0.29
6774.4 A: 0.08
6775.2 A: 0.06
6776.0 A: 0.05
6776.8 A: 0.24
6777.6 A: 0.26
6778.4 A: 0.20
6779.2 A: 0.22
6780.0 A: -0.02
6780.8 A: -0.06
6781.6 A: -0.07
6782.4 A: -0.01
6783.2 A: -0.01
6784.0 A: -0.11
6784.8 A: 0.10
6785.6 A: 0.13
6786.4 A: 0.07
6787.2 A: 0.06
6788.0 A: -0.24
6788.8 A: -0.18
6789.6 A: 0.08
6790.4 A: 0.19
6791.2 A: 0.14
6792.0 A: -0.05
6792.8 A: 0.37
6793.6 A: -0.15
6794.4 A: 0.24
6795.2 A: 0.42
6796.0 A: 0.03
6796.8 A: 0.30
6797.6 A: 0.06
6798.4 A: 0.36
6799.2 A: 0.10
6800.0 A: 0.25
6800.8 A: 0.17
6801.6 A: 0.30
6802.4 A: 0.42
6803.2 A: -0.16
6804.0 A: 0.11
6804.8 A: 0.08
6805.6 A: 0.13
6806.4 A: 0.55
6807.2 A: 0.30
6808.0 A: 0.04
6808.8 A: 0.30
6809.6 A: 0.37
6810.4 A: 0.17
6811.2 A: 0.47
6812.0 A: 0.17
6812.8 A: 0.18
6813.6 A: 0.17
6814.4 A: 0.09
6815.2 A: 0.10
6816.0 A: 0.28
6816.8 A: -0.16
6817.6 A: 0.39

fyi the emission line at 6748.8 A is [O II] 3727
